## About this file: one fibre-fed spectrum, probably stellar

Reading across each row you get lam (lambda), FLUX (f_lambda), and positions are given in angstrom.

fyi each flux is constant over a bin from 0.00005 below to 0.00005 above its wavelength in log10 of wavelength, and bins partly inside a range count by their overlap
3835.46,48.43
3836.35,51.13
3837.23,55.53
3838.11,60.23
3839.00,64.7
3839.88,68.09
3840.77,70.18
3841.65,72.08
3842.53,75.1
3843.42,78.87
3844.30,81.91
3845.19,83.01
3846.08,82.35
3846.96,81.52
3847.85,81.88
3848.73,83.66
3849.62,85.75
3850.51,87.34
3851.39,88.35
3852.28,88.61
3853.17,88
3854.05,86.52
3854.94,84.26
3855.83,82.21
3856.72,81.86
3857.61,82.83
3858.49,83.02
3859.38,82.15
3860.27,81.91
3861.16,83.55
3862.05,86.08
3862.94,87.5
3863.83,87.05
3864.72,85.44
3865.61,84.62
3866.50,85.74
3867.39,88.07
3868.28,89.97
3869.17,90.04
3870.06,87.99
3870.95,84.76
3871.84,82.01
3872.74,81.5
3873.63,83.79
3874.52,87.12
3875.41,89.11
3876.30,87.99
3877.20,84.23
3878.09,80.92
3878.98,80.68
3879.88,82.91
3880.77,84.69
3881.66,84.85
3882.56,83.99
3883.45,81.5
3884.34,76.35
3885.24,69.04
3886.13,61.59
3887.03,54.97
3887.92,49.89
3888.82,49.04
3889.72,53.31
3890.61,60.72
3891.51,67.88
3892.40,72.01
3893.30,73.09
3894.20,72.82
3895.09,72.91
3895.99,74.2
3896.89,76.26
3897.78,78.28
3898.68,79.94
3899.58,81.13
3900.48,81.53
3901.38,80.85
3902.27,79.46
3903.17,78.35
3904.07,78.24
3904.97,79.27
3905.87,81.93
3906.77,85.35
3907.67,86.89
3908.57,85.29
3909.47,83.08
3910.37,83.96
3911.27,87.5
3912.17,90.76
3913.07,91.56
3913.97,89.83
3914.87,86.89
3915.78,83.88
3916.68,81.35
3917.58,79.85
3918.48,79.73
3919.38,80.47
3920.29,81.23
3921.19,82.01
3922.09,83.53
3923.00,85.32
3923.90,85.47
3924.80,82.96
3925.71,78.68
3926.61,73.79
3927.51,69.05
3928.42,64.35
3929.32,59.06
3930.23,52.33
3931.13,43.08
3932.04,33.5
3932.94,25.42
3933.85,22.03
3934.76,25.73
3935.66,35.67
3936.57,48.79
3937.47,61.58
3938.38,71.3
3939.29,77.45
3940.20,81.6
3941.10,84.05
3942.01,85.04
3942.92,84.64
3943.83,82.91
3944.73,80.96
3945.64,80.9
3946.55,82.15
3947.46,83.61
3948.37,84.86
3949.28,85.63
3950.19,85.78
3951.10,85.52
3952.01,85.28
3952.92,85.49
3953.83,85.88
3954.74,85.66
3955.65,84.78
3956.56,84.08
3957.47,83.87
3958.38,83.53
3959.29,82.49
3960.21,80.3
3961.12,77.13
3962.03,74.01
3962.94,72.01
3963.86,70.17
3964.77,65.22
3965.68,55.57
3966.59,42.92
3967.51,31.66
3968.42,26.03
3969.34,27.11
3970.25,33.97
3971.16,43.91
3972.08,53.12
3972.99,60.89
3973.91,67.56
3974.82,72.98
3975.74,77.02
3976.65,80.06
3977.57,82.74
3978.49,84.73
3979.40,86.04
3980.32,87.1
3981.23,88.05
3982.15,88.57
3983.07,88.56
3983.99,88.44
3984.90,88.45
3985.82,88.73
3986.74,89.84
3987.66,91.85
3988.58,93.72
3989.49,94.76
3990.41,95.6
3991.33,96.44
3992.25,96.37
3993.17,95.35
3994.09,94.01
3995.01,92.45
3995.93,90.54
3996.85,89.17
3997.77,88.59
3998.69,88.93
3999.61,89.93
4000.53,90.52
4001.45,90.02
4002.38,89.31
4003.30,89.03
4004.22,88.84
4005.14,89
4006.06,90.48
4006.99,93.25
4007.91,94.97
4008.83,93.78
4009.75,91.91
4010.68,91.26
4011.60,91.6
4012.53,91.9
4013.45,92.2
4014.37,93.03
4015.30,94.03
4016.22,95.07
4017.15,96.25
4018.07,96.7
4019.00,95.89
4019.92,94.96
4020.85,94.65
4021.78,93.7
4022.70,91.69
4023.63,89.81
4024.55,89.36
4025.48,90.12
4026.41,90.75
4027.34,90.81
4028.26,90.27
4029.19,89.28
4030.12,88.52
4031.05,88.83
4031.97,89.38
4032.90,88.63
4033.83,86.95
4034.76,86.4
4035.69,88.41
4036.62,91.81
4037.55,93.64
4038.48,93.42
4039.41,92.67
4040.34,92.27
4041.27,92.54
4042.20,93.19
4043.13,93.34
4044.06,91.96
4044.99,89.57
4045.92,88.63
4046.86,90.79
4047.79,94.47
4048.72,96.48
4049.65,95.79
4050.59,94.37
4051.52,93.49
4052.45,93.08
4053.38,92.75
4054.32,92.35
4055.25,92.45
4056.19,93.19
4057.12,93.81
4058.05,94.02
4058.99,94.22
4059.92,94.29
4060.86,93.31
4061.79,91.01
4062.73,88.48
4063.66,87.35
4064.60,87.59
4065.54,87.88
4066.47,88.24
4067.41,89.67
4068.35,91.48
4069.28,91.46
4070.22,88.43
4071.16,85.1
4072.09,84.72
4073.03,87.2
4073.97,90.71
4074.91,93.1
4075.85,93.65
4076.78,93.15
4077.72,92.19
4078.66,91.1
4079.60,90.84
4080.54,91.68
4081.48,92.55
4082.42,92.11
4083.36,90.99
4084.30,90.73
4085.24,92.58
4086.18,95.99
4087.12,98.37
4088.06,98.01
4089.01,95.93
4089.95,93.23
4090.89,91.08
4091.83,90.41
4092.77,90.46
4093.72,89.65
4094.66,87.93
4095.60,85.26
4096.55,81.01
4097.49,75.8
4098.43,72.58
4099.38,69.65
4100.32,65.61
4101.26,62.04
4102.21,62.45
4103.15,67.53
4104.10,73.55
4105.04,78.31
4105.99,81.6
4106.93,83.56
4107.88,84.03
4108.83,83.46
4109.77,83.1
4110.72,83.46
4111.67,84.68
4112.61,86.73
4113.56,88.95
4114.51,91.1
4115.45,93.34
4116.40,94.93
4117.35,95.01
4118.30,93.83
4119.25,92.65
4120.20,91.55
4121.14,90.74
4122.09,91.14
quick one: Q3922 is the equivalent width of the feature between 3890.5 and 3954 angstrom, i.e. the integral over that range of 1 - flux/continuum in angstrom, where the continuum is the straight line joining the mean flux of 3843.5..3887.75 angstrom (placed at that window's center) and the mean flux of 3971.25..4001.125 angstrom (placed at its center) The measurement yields 6.9 angstrom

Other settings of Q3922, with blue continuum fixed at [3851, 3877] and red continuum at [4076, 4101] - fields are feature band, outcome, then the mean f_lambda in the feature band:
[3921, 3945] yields 6.0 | 64.9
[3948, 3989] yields 5.7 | 74.7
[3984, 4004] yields -1.0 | 91.5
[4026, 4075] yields -1.8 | 91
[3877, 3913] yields 4.0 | 76.4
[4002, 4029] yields -1.5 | 92.2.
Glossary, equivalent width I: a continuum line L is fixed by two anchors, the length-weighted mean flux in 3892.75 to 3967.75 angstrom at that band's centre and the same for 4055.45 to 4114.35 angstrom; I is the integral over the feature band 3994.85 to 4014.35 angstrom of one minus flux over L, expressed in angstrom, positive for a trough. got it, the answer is -2.5 angstrom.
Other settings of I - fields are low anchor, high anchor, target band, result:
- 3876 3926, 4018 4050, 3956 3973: 4.8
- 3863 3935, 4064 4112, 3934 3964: 0.8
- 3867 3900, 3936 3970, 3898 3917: -2.0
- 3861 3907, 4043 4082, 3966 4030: 1.9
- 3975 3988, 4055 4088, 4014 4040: -0.8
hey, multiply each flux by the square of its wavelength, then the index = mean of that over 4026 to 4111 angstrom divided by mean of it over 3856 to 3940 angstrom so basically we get 1.3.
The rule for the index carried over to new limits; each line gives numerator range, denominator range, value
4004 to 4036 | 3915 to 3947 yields 1.39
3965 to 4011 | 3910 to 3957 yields 1.11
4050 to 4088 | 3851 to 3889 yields 1.24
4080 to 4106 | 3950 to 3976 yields 1.33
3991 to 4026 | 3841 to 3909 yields 1.23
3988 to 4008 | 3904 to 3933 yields 1.24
